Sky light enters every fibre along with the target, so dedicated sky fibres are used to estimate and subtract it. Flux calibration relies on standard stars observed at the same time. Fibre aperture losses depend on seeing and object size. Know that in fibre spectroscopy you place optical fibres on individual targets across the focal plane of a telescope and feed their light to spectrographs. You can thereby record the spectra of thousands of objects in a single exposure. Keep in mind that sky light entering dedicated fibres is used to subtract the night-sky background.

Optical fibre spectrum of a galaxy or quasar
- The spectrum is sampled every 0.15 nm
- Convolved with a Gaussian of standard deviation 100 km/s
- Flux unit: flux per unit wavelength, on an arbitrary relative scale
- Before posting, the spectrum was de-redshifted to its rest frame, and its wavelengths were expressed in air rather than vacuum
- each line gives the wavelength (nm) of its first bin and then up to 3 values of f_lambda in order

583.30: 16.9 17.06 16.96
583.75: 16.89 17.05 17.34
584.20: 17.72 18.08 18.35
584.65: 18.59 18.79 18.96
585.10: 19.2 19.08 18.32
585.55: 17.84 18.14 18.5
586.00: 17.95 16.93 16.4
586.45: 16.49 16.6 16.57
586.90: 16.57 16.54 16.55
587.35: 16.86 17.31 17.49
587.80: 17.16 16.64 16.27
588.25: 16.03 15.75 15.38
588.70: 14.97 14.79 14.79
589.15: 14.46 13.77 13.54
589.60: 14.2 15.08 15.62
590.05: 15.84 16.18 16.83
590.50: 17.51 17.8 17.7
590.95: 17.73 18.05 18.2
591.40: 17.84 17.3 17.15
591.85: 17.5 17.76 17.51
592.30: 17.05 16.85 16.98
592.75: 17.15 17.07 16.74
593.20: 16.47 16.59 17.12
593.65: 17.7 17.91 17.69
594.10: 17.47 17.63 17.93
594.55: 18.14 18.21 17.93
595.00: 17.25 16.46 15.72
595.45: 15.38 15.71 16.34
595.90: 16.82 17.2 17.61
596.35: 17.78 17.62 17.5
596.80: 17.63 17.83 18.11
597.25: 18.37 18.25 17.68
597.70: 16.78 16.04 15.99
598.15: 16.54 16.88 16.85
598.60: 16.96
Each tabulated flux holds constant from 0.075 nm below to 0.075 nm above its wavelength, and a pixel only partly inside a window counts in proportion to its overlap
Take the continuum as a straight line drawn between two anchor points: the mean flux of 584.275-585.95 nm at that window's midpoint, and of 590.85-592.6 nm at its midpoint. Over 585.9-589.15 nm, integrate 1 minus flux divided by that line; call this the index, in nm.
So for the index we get 0.32 nm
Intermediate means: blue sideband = 18.5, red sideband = 17.5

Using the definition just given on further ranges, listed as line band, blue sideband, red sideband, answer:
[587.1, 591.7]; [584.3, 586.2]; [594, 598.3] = 0.43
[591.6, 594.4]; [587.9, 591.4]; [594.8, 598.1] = -0.12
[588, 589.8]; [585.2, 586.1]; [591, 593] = 0.29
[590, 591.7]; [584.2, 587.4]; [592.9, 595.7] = 0.00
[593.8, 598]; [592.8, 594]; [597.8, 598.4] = -0.14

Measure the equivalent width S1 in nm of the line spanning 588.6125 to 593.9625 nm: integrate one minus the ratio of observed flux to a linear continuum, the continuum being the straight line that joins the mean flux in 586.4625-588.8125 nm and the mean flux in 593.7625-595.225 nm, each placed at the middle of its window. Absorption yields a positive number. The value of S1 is 0.16 nm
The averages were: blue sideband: 16.4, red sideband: 17.7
